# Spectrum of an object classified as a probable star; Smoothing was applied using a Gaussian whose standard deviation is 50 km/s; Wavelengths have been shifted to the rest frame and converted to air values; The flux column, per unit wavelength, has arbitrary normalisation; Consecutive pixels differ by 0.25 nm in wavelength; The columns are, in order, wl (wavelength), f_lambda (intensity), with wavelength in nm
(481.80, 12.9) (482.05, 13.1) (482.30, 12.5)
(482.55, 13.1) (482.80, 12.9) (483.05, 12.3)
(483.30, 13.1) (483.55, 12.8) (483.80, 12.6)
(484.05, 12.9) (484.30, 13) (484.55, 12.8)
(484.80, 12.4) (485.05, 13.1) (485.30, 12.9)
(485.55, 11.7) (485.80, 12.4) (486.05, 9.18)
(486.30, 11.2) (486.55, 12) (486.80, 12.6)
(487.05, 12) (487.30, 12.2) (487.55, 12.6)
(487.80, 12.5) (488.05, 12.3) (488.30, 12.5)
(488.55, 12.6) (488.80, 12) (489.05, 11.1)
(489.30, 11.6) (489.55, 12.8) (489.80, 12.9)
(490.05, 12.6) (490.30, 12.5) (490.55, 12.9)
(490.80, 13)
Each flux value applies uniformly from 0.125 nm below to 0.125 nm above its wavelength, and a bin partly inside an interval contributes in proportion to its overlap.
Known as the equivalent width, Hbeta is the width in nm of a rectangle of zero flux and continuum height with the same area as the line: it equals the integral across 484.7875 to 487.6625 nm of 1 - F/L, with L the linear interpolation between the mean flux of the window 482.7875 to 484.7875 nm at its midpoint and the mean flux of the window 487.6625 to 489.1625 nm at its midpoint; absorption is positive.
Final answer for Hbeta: 0.105 nm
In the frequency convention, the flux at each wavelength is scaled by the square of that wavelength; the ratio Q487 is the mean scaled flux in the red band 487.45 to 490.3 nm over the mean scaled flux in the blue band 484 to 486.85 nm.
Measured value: 1.03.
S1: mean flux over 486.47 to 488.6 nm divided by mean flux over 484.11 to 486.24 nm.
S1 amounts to 1.02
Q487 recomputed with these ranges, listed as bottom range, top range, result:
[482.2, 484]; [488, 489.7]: 0.97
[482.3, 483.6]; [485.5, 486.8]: 0.90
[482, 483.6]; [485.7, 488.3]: 0.95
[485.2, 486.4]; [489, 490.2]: 1.09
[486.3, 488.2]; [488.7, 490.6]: 1.01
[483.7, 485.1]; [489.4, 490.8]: 1.02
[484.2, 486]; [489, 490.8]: 1.02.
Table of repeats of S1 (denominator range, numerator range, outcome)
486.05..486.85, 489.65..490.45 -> 1.11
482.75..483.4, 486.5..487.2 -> 0.96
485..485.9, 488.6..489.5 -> 0.94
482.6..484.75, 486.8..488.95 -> 0.96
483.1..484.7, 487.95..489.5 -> 0.94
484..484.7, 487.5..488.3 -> 0.97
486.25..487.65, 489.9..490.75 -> 1.05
